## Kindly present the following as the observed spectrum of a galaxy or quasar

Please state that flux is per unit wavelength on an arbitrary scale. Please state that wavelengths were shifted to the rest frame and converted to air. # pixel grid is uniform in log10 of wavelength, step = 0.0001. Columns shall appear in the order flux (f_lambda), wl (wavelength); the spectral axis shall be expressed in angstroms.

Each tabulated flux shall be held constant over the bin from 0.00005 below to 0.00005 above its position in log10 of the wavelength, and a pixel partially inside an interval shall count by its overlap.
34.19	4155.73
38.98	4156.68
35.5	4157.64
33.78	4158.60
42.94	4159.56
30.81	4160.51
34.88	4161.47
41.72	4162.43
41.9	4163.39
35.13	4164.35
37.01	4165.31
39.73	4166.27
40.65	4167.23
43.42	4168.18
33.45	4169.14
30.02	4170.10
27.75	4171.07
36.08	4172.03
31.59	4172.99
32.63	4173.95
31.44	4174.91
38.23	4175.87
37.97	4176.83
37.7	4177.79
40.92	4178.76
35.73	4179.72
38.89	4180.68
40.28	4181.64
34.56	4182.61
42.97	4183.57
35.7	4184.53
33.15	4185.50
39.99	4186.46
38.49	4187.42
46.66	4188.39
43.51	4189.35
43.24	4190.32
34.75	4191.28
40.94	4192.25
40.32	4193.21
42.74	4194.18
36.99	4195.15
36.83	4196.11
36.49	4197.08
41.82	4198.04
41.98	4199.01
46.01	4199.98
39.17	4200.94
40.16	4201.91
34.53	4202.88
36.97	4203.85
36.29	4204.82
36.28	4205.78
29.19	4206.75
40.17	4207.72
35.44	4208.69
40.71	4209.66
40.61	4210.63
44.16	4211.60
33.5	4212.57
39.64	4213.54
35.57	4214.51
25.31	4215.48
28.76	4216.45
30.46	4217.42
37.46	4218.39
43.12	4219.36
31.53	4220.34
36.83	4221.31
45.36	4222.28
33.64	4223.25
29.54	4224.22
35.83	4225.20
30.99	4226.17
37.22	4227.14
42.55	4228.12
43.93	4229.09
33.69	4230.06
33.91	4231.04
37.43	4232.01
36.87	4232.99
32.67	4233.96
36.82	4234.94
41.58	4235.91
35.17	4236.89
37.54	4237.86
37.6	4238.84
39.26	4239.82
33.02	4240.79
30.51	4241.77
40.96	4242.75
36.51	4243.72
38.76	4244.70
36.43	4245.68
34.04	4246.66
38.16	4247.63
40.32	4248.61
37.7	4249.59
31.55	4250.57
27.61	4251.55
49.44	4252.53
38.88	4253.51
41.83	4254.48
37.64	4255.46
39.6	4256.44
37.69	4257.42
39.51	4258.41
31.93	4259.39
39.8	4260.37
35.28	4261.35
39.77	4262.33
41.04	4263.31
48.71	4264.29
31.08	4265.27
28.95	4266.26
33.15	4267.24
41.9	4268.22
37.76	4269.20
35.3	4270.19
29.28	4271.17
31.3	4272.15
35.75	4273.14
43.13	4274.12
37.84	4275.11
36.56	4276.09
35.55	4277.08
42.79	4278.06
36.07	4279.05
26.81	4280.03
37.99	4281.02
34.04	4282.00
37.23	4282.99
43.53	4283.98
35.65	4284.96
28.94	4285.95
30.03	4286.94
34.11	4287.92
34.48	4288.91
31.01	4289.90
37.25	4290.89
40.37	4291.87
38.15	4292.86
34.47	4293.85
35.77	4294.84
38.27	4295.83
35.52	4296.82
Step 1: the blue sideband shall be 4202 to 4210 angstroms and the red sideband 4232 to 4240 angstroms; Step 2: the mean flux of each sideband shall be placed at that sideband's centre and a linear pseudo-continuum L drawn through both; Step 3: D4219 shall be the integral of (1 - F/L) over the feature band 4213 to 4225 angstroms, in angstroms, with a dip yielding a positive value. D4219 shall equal 0.6 angstroms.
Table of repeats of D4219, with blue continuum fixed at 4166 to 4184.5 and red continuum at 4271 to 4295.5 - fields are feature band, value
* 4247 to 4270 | -1.23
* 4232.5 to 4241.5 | -0.15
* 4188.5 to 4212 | -1.91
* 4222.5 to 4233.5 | -0.04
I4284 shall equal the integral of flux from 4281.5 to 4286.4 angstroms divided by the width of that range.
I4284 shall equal 36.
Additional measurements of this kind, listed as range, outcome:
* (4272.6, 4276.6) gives 38.2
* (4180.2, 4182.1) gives 39.7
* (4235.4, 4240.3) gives 38.2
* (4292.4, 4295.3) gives 36.1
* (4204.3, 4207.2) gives 34.1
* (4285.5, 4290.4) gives 31.7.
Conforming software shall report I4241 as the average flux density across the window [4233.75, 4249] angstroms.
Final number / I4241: 36.9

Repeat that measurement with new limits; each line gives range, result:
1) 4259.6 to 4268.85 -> 37.6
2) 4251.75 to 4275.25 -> 37.6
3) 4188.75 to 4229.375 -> 37.6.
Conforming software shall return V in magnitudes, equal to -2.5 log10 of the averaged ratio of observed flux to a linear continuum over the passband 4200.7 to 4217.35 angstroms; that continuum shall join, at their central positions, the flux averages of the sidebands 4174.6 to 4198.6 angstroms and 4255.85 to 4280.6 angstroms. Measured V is 0.06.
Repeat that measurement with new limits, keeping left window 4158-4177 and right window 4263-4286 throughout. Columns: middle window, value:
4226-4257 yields -0.03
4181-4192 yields -0.10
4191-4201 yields -0.11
